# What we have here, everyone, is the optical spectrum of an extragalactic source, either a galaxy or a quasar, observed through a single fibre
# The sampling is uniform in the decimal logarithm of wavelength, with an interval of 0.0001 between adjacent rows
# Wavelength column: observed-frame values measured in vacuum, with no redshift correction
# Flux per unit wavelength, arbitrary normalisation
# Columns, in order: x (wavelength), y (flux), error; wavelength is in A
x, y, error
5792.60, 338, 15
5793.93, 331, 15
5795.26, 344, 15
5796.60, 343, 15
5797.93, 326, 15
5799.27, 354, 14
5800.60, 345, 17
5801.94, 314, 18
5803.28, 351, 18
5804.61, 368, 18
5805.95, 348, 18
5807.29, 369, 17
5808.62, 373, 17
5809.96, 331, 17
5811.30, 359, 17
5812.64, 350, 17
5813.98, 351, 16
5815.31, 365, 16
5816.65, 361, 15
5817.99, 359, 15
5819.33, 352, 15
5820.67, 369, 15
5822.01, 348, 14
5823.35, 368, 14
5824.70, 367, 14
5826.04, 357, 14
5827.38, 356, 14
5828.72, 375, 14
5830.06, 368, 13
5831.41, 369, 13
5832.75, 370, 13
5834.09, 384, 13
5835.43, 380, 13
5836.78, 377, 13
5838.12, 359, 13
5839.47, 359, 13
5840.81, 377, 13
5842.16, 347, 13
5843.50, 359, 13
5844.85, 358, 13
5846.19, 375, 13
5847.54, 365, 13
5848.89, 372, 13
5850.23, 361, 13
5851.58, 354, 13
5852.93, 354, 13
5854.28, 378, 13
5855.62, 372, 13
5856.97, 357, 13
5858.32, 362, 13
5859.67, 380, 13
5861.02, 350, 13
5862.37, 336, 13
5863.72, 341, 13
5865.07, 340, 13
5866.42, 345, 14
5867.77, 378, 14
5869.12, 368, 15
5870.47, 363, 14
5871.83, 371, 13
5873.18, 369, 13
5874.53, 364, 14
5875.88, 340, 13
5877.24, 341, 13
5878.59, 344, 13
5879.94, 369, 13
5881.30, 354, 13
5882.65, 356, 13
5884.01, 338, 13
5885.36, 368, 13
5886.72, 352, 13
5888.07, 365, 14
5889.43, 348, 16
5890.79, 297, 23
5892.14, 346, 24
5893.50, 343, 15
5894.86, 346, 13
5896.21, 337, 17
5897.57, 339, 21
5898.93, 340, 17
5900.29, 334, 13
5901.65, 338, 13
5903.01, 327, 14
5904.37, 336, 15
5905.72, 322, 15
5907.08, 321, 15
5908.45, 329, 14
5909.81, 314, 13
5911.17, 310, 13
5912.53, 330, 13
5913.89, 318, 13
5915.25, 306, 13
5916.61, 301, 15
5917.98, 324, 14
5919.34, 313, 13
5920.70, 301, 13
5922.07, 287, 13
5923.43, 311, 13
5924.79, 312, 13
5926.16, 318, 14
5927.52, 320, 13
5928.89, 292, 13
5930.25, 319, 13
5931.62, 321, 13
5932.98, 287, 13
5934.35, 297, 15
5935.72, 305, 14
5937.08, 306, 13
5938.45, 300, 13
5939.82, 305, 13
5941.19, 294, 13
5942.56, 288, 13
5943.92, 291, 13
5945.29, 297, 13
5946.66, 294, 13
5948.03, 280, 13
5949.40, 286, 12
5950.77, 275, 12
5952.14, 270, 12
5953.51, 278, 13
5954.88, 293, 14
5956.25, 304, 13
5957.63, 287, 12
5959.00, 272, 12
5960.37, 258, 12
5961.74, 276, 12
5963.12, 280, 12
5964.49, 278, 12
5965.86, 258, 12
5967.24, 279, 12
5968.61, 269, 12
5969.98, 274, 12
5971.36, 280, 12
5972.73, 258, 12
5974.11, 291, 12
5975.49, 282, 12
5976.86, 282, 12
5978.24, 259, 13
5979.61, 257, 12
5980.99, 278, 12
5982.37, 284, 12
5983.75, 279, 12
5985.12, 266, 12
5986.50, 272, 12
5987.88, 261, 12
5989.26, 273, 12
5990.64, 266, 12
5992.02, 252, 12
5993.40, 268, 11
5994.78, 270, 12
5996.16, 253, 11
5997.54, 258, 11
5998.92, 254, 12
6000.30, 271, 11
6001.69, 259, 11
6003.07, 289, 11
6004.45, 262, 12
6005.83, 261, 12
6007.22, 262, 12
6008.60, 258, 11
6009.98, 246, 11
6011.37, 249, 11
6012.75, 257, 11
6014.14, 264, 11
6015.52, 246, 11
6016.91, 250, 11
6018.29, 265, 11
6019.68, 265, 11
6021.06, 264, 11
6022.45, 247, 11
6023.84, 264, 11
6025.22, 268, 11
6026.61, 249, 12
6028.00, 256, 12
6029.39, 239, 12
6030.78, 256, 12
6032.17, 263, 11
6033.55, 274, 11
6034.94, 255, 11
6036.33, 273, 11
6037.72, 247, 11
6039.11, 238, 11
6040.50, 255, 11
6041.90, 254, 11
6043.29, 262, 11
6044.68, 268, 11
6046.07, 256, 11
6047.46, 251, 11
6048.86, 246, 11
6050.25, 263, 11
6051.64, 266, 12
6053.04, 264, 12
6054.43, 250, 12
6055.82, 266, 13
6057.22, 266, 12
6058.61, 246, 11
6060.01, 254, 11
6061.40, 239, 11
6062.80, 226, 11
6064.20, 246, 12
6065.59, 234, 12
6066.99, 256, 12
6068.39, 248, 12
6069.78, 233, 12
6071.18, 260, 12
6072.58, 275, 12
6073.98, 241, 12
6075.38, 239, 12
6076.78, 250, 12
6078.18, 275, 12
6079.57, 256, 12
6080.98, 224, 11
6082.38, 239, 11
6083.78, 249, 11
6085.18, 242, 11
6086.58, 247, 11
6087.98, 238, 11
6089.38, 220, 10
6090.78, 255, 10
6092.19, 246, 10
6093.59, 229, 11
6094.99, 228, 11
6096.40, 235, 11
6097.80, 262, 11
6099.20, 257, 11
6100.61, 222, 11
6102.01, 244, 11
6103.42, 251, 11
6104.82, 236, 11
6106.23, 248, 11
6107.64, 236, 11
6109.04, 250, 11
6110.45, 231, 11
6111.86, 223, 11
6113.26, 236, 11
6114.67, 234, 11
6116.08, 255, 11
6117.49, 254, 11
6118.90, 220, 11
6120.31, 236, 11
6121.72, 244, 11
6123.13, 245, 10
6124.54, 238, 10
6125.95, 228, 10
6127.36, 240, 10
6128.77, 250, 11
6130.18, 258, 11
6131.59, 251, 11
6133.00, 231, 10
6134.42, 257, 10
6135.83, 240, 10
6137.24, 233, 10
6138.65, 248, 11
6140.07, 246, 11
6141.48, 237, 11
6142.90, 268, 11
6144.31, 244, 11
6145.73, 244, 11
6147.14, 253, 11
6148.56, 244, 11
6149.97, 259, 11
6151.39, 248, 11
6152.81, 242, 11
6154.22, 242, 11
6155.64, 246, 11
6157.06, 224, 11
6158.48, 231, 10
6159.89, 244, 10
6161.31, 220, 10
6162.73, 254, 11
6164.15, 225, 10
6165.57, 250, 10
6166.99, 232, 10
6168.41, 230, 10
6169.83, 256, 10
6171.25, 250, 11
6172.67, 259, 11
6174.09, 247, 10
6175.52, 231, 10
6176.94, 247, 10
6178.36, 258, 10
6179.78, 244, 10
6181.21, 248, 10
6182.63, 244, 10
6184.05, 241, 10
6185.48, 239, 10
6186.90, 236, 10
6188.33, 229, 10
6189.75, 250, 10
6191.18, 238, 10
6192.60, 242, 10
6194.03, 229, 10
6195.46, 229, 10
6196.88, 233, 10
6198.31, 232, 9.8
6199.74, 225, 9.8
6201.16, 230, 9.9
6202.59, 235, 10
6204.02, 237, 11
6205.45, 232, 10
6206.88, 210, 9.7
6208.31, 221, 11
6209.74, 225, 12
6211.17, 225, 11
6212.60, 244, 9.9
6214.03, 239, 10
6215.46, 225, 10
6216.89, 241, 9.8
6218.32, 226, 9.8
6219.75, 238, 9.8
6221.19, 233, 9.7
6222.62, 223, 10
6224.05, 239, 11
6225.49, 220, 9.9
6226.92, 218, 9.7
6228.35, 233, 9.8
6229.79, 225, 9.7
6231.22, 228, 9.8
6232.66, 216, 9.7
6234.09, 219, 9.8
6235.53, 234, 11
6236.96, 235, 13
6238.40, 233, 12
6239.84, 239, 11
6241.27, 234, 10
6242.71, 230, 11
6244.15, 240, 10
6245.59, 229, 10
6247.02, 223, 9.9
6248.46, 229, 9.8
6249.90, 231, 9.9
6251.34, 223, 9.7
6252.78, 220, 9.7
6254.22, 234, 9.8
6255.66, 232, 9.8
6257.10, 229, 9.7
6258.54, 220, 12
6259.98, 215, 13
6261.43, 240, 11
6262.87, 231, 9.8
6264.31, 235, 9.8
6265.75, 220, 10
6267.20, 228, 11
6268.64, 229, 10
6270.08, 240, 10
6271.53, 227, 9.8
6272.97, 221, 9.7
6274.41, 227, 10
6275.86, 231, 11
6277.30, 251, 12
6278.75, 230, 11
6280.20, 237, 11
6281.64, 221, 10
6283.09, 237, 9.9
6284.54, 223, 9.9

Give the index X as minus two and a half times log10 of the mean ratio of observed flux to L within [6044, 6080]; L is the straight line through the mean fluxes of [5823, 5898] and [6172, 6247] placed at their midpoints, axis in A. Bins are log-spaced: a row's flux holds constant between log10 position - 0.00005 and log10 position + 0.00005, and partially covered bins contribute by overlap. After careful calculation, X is 0.14 mag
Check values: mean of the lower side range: 358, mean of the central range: 253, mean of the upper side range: 234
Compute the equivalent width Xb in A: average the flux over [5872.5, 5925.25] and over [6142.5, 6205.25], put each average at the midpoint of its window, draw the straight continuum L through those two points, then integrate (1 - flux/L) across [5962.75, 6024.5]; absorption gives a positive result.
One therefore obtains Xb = 7.3 A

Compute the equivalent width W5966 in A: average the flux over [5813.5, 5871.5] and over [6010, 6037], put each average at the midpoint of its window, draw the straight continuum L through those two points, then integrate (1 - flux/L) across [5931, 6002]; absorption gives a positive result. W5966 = 3.0 A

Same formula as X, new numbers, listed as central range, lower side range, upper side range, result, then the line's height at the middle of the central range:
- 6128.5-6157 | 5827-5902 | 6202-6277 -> 0.07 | 262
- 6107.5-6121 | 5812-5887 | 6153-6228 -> 0.11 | 264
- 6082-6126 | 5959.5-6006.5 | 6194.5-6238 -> 0.04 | 248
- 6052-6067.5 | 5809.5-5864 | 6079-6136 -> 0.05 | 262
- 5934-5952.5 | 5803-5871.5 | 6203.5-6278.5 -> 0.12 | 327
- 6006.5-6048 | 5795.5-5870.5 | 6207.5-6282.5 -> 0.16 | 298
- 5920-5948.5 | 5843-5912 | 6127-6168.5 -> 0.09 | 327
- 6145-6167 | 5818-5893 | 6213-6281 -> 0.08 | 260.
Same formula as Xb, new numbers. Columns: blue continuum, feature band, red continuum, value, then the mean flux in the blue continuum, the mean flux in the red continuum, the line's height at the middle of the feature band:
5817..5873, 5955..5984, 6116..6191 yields 3.58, 363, 243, 315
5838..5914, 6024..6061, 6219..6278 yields 4.84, 350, 229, 296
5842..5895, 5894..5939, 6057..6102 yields 1.84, 356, 245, 331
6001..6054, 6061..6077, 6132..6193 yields 0.50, 258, 243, 254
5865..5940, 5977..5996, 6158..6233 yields 2.21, 331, 235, 303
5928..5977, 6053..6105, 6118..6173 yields 2.40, 286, 243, 258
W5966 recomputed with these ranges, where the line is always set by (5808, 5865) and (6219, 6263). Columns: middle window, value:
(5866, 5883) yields -0.5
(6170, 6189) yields 0.3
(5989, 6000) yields 1.7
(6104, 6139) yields 3.5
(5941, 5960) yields 2.3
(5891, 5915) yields 0.7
